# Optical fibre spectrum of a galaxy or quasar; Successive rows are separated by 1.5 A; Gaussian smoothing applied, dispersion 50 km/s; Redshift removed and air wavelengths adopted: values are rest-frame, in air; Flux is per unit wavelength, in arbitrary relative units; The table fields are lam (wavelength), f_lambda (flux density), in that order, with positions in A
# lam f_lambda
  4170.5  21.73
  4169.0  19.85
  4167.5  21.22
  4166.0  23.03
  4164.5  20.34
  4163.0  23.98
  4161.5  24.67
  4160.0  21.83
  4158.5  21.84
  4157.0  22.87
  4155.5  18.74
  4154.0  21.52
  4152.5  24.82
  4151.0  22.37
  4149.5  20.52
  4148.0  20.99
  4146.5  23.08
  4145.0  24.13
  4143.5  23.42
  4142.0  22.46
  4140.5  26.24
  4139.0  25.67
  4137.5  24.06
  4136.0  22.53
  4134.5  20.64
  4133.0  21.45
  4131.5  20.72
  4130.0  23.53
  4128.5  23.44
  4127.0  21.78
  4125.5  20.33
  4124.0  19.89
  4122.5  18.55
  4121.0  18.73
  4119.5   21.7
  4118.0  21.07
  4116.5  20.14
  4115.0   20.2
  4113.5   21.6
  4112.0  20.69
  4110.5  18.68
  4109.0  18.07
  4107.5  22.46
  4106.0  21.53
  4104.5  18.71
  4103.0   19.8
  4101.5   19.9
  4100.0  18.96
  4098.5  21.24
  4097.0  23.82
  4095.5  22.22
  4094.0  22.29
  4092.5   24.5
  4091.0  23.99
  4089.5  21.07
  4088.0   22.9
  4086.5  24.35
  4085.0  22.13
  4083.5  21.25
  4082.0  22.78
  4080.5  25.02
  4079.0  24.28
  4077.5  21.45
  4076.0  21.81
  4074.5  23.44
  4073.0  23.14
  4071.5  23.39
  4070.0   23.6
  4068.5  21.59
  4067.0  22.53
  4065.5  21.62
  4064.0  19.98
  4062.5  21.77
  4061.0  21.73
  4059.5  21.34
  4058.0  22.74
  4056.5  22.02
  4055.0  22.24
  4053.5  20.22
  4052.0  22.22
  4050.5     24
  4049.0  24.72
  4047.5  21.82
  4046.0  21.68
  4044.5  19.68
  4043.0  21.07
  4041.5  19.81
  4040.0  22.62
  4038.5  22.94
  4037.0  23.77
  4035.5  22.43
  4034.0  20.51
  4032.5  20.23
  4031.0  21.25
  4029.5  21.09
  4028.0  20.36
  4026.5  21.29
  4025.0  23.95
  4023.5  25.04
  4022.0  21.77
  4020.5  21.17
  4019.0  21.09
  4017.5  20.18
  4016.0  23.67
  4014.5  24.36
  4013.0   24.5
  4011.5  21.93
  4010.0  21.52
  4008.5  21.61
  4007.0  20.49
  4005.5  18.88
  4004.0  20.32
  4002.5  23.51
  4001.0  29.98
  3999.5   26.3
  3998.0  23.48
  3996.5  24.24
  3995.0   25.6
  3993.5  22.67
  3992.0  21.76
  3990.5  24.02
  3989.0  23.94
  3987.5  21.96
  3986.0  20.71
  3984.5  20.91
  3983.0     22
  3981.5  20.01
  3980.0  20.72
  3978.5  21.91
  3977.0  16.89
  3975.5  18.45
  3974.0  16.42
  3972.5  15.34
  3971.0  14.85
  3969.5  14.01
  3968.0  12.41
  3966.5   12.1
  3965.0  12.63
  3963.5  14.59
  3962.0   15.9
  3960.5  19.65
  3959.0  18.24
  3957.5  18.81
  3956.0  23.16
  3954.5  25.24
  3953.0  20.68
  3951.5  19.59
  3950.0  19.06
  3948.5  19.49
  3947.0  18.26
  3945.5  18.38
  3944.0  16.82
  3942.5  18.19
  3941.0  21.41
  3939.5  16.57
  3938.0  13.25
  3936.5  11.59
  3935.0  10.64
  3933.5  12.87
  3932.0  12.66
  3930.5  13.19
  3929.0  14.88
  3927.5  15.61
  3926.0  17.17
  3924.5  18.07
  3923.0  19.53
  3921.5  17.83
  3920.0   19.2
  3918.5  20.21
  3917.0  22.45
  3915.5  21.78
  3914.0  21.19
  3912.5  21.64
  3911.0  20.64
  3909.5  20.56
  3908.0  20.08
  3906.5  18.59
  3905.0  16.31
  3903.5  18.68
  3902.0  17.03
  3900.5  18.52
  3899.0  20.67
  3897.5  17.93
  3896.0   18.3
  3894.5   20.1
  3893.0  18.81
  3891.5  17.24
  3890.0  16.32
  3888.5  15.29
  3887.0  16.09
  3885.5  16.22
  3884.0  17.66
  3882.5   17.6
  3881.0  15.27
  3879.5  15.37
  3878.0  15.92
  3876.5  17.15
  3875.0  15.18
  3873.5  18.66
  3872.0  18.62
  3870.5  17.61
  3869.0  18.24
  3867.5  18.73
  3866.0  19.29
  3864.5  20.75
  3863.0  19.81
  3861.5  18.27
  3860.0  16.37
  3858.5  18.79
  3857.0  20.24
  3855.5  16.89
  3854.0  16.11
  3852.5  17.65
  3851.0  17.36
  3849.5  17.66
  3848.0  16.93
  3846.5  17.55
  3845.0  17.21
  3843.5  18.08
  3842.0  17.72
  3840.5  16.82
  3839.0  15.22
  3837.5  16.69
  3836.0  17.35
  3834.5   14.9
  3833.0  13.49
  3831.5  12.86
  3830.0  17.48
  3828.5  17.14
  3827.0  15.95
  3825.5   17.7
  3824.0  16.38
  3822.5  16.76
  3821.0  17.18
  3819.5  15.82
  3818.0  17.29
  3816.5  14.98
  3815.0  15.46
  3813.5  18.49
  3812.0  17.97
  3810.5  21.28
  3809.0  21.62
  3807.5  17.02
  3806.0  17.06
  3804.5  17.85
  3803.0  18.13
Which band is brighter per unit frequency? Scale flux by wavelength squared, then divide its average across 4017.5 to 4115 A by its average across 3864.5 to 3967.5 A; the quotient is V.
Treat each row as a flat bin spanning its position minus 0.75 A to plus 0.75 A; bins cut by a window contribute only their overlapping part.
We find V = 1.3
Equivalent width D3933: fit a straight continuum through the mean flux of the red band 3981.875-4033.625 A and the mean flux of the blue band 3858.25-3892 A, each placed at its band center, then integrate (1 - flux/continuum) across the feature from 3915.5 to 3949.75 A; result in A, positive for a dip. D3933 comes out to 4.7 A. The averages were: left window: 17.4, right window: 22.5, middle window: 16.9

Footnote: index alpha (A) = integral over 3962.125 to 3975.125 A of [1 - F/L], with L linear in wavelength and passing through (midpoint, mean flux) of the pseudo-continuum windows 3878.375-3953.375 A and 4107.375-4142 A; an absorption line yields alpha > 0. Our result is 3.0 A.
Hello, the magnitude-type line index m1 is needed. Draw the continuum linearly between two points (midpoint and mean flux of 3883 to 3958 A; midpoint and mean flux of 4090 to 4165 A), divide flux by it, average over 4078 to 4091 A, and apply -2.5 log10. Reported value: -0.10 mag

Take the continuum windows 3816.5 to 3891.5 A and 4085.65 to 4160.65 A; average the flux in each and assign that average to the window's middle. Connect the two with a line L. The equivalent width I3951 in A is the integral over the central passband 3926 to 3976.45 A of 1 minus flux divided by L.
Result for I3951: 5.9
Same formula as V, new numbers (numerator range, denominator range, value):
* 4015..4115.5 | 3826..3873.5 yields 1.40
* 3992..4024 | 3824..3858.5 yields 1.48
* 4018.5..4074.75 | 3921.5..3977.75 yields 1.38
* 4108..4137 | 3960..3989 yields 1.27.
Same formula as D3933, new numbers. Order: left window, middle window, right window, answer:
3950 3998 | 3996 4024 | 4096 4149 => -4.1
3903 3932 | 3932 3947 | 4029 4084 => 2.9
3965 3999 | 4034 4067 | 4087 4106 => -1.7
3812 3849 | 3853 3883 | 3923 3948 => -2.8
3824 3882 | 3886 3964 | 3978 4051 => 5.5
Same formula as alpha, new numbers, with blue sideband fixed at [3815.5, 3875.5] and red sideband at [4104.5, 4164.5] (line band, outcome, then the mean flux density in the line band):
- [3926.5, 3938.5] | 3.5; 13.2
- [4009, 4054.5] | -4.3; 22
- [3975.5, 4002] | -4.3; 22.7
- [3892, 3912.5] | -1.0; 19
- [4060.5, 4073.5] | -0.9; 22.1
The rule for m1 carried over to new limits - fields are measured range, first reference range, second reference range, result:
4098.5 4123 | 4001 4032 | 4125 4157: 0.12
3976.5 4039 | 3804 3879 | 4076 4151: -0.11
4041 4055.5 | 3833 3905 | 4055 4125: -0.05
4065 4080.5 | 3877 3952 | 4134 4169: -0.09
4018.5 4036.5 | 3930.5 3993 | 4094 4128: -0.14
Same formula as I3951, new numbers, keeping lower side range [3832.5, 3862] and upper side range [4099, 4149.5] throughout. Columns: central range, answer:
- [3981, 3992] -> -1.6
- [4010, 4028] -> -2.5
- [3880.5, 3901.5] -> 0.2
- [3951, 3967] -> 0.4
